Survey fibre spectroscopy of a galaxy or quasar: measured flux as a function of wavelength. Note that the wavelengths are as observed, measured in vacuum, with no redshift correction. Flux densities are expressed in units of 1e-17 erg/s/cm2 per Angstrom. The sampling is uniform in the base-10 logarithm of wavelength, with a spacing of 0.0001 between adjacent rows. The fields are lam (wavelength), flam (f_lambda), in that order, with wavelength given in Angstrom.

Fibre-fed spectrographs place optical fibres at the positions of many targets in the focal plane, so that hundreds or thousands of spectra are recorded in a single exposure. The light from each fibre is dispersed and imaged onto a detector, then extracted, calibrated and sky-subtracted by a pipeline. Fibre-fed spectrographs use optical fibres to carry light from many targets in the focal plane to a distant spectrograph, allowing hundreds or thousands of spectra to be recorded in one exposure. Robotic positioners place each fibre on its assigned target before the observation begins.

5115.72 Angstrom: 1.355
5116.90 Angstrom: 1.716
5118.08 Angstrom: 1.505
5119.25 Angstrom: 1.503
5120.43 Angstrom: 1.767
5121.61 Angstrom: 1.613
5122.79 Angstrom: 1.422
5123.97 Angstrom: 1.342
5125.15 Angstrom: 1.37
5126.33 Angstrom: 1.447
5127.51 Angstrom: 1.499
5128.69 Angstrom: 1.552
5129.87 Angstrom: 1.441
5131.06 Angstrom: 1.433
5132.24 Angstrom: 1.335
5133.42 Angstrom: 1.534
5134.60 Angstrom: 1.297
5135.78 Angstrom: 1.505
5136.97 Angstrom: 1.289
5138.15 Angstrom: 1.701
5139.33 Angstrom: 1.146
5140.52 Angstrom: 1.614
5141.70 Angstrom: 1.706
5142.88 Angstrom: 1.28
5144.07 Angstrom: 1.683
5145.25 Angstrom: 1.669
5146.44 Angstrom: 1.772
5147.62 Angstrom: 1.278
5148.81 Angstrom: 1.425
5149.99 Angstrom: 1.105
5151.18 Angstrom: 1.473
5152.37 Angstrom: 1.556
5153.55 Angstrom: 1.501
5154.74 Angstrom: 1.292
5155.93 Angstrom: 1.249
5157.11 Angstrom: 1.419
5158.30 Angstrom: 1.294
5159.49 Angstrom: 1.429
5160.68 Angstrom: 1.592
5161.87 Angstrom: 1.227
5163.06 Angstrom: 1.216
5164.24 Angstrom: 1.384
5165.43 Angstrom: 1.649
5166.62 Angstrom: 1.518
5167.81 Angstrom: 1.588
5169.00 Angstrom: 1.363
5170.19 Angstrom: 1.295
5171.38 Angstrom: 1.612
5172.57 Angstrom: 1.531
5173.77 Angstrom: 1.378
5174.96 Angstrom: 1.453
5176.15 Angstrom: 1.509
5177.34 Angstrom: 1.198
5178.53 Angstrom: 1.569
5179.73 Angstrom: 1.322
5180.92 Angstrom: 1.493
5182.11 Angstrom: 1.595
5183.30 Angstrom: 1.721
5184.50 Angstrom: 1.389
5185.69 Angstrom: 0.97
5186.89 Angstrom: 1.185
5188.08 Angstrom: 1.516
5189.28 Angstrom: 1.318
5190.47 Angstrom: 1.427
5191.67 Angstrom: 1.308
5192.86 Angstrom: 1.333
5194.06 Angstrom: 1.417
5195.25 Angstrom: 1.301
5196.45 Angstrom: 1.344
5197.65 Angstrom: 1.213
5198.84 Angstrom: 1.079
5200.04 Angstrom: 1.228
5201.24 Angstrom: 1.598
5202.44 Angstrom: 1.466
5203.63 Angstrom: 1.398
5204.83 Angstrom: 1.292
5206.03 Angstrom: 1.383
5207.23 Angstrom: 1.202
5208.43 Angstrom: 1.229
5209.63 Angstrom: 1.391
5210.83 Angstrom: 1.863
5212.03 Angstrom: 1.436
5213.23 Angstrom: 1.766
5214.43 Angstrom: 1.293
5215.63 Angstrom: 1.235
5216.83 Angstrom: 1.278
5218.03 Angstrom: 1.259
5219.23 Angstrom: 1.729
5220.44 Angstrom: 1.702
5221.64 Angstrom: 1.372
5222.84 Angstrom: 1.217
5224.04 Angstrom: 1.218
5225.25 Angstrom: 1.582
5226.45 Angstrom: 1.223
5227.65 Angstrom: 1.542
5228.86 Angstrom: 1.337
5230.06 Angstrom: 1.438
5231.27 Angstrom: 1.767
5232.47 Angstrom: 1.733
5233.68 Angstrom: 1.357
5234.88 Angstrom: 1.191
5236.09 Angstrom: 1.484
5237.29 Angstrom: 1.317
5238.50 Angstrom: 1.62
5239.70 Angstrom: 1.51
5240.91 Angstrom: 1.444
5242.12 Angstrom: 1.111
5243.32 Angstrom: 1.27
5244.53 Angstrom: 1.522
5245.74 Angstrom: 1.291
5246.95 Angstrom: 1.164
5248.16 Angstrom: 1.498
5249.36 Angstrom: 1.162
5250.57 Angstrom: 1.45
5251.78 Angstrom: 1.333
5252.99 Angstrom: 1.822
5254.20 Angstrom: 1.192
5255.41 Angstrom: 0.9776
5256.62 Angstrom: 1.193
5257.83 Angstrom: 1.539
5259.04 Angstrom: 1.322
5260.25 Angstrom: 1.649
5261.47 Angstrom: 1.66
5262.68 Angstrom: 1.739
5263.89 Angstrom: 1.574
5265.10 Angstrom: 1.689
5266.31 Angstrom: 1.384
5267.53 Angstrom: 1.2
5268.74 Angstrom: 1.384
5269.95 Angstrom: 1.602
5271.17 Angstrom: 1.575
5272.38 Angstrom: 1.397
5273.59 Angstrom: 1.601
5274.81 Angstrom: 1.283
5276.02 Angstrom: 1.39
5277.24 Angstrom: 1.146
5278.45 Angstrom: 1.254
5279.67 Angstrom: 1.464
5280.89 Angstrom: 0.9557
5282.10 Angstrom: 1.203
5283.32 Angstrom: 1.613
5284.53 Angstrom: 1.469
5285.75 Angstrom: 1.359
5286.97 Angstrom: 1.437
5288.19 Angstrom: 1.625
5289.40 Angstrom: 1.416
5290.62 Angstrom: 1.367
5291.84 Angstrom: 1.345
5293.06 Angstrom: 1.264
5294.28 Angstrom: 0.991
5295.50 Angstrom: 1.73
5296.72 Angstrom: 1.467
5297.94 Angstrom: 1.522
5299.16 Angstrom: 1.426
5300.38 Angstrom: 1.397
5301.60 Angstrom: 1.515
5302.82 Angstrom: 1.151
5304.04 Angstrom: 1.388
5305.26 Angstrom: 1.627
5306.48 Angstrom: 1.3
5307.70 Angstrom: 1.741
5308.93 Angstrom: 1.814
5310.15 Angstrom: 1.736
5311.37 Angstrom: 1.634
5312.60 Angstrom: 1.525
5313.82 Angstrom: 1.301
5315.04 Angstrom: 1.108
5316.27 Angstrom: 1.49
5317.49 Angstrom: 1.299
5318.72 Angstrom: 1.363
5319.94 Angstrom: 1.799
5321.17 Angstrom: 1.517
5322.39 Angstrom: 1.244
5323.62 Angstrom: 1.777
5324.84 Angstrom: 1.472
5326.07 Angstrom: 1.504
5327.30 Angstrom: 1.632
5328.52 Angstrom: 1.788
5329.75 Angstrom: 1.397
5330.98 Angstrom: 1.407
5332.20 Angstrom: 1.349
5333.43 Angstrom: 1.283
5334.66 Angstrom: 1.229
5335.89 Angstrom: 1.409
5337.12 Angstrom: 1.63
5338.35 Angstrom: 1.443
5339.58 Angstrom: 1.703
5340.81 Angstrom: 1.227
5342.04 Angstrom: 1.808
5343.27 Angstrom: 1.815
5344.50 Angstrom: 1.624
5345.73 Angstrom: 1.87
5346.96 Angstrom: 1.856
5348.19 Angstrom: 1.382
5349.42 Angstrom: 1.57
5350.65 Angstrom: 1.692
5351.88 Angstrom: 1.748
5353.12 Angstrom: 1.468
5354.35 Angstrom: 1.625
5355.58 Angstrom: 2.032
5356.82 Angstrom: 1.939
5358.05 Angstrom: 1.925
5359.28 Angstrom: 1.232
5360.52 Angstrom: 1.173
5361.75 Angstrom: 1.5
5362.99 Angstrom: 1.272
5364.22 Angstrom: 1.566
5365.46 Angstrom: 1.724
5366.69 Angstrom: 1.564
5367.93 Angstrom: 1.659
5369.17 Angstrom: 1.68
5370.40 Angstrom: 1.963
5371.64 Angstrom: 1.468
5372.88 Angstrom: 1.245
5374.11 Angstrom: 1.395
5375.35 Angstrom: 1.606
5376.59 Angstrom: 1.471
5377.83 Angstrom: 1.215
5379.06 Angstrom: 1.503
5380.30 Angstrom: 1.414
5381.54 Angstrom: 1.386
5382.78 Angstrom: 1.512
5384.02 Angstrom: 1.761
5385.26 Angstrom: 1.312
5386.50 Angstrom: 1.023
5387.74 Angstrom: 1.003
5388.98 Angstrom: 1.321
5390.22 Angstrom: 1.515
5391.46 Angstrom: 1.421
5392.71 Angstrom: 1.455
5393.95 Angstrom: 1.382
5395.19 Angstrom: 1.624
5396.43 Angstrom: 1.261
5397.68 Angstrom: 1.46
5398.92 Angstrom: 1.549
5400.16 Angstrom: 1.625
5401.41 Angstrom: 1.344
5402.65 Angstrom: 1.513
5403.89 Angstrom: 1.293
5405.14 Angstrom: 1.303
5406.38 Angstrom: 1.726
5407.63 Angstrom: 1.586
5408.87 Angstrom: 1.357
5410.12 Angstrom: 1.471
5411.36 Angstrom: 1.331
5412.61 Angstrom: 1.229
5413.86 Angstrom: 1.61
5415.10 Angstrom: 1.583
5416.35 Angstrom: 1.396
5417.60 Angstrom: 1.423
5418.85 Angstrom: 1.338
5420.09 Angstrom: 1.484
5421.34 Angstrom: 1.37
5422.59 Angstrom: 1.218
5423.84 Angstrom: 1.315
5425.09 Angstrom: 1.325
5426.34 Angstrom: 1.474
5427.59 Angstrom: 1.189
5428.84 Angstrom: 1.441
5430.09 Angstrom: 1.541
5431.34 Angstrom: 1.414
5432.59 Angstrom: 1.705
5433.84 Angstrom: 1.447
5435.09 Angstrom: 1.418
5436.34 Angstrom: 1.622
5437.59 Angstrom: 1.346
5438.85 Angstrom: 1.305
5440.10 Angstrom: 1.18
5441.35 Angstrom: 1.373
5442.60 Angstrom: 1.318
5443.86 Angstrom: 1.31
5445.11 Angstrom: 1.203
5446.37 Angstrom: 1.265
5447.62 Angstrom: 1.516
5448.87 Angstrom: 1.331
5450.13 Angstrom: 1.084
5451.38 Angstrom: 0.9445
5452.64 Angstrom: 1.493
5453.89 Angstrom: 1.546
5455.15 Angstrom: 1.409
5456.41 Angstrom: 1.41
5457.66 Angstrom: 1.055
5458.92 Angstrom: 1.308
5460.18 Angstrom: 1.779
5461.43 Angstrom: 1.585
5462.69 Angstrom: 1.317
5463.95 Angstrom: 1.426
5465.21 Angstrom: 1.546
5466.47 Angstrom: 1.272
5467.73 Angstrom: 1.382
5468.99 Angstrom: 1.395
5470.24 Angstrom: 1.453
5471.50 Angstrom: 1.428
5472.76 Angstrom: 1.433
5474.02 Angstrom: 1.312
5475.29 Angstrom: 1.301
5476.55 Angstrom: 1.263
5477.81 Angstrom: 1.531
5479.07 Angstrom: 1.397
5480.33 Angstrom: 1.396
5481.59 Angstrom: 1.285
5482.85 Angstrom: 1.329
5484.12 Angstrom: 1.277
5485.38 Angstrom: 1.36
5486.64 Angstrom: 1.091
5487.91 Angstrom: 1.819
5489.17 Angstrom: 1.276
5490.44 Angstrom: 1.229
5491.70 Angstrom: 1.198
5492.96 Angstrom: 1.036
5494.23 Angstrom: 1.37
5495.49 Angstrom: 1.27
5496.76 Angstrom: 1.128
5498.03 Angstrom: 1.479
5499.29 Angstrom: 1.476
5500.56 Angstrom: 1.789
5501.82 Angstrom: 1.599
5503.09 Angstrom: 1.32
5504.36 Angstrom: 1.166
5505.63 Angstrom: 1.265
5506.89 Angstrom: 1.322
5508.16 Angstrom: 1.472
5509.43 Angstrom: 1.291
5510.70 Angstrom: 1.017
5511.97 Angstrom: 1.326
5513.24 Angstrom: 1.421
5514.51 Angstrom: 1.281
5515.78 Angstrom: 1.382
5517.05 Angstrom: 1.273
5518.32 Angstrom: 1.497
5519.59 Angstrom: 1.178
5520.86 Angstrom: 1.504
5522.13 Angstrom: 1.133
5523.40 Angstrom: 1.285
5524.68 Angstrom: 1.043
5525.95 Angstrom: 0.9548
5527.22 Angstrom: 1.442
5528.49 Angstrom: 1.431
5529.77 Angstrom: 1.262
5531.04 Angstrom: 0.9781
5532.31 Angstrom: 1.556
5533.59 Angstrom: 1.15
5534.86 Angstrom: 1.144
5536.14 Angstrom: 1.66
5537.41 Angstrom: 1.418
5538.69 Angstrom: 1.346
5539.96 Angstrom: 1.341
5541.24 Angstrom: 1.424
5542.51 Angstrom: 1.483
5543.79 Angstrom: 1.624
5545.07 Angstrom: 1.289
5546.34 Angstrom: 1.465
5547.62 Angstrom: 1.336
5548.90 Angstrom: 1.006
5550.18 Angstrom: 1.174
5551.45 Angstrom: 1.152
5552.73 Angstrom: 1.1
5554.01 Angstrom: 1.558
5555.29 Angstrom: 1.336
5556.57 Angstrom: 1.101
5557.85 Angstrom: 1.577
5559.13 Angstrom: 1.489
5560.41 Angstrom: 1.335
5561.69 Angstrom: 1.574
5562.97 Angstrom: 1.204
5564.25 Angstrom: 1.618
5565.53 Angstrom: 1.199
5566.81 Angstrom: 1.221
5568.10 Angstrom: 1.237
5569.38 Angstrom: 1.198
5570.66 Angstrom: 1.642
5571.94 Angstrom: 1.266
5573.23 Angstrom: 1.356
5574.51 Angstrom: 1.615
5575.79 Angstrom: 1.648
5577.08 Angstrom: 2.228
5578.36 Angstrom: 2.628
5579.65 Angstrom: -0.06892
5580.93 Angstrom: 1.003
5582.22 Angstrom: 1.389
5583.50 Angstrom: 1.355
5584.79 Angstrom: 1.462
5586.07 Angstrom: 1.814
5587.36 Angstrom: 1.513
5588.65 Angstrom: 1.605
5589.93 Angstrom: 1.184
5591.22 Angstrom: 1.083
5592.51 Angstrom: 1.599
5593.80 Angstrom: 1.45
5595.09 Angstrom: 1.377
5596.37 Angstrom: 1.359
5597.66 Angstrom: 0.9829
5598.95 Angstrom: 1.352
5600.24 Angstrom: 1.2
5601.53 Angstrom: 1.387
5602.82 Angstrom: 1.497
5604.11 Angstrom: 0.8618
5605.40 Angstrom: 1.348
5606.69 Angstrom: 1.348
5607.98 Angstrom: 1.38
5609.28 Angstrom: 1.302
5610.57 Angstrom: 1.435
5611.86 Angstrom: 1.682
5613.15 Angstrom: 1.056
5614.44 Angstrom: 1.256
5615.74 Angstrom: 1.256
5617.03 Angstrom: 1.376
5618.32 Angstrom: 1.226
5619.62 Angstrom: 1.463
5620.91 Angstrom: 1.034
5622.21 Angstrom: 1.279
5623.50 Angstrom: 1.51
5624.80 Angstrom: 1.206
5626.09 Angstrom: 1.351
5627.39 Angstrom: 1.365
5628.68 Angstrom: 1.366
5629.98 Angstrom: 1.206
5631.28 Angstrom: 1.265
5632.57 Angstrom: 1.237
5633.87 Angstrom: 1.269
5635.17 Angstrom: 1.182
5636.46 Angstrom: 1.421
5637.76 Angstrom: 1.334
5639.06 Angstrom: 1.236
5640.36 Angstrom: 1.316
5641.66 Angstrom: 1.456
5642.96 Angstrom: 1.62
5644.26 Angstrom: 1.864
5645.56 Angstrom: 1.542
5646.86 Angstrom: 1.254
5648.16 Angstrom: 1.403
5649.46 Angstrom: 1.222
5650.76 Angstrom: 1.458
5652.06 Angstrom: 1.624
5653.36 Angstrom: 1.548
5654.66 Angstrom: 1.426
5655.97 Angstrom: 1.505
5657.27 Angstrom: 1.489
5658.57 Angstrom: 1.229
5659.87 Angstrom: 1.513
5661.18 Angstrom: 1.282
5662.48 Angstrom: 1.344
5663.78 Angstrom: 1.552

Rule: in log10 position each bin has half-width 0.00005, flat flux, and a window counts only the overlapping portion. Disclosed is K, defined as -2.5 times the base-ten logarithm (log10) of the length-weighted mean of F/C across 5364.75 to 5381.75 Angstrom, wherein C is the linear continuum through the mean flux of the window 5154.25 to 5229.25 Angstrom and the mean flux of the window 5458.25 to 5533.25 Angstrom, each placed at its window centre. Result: -0.12 mag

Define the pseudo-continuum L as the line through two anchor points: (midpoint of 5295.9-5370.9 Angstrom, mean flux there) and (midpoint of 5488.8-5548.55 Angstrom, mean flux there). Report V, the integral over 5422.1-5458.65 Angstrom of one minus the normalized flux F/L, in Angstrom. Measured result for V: 1.7 Angstrom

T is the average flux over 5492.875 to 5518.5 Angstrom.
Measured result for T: 1.35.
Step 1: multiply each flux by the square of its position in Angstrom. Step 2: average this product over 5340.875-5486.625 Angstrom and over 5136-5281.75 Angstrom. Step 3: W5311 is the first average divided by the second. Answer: 1.11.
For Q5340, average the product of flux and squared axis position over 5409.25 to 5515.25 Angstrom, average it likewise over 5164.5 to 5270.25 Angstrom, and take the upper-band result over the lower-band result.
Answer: 1.06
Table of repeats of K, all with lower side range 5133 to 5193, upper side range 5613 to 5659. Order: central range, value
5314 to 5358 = -0.114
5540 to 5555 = 0.036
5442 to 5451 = 0.088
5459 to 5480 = -0.029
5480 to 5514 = 0.039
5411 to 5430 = 0.005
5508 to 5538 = 0.069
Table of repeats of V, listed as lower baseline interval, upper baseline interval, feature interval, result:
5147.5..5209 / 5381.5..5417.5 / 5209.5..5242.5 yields -1.30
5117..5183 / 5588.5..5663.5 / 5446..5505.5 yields 0.94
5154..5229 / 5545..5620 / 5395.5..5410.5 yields -0.93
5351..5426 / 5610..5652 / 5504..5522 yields 1.26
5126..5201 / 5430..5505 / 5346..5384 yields -4.94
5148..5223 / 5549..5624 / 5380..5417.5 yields -1.35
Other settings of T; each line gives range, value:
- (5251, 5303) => 1.41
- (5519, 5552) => 1.3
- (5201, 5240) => 1.44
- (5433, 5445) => 1.37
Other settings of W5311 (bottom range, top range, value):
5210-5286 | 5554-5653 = 1.10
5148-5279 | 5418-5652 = 1.09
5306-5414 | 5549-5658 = 0.99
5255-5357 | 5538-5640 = 1.01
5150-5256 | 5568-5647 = 1.14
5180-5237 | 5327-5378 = 1.18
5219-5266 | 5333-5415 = 1.10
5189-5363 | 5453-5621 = 1.03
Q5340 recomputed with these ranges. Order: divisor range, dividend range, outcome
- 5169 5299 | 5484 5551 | 1.05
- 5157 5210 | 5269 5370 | 1.14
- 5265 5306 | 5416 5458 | 1.03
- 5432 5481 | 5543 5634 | 1.03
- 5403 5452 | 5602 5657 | 1.06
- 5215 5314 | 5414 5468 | 1.04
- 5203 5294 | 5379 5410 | 1.07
